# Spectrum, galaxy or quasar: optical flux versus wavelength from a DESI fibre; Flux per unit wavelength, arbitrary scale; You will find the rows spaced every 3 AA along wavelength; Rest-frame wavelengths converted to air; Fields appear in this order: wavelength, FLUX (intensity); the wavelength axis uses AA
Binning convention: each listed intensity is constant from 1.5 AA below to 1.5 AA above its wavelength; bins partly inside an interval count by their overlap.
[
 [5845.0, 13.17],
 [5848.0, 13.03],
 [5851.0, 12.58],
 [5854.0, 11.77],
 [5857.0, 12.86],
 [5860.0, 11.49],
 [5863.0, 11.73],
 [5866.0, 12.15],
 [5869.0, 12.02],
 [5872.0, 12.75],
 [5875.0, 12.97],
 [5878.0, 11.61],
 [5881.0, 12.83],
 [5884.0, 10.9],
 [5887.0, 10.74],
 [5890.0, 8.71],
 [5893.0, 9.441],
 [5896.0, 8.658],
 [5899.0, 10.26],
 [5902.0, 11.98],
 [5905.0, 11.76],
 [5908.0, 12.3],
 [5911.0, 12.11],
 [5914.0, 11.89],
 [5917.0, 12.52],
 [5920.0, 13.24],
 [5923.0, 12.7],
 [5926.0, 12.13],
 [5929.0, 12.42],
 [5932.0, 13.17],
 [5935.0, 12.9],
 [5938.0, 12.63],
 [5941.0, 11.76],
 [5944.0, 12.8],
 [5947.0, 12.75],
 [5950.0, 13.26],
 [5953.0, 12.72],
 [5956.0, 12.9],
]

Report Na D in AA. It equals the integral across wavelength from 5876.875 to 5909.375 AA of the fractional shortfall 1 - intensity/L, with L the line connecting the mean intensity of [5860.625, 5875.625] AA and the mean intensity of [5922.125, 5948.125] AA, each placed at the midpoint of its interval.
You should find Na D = 4.1 AA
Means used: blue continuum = 12.2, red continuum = 12.6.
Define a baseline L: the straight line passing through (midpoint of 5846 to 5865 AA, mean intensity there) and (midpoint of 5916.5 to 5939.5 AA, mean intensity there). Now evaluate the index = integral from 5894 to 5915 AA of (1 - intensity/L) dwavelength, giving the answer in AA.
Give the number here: 2.3 AA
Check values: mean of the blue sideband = 12.3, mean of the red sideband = 12.7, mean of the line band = 11.2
